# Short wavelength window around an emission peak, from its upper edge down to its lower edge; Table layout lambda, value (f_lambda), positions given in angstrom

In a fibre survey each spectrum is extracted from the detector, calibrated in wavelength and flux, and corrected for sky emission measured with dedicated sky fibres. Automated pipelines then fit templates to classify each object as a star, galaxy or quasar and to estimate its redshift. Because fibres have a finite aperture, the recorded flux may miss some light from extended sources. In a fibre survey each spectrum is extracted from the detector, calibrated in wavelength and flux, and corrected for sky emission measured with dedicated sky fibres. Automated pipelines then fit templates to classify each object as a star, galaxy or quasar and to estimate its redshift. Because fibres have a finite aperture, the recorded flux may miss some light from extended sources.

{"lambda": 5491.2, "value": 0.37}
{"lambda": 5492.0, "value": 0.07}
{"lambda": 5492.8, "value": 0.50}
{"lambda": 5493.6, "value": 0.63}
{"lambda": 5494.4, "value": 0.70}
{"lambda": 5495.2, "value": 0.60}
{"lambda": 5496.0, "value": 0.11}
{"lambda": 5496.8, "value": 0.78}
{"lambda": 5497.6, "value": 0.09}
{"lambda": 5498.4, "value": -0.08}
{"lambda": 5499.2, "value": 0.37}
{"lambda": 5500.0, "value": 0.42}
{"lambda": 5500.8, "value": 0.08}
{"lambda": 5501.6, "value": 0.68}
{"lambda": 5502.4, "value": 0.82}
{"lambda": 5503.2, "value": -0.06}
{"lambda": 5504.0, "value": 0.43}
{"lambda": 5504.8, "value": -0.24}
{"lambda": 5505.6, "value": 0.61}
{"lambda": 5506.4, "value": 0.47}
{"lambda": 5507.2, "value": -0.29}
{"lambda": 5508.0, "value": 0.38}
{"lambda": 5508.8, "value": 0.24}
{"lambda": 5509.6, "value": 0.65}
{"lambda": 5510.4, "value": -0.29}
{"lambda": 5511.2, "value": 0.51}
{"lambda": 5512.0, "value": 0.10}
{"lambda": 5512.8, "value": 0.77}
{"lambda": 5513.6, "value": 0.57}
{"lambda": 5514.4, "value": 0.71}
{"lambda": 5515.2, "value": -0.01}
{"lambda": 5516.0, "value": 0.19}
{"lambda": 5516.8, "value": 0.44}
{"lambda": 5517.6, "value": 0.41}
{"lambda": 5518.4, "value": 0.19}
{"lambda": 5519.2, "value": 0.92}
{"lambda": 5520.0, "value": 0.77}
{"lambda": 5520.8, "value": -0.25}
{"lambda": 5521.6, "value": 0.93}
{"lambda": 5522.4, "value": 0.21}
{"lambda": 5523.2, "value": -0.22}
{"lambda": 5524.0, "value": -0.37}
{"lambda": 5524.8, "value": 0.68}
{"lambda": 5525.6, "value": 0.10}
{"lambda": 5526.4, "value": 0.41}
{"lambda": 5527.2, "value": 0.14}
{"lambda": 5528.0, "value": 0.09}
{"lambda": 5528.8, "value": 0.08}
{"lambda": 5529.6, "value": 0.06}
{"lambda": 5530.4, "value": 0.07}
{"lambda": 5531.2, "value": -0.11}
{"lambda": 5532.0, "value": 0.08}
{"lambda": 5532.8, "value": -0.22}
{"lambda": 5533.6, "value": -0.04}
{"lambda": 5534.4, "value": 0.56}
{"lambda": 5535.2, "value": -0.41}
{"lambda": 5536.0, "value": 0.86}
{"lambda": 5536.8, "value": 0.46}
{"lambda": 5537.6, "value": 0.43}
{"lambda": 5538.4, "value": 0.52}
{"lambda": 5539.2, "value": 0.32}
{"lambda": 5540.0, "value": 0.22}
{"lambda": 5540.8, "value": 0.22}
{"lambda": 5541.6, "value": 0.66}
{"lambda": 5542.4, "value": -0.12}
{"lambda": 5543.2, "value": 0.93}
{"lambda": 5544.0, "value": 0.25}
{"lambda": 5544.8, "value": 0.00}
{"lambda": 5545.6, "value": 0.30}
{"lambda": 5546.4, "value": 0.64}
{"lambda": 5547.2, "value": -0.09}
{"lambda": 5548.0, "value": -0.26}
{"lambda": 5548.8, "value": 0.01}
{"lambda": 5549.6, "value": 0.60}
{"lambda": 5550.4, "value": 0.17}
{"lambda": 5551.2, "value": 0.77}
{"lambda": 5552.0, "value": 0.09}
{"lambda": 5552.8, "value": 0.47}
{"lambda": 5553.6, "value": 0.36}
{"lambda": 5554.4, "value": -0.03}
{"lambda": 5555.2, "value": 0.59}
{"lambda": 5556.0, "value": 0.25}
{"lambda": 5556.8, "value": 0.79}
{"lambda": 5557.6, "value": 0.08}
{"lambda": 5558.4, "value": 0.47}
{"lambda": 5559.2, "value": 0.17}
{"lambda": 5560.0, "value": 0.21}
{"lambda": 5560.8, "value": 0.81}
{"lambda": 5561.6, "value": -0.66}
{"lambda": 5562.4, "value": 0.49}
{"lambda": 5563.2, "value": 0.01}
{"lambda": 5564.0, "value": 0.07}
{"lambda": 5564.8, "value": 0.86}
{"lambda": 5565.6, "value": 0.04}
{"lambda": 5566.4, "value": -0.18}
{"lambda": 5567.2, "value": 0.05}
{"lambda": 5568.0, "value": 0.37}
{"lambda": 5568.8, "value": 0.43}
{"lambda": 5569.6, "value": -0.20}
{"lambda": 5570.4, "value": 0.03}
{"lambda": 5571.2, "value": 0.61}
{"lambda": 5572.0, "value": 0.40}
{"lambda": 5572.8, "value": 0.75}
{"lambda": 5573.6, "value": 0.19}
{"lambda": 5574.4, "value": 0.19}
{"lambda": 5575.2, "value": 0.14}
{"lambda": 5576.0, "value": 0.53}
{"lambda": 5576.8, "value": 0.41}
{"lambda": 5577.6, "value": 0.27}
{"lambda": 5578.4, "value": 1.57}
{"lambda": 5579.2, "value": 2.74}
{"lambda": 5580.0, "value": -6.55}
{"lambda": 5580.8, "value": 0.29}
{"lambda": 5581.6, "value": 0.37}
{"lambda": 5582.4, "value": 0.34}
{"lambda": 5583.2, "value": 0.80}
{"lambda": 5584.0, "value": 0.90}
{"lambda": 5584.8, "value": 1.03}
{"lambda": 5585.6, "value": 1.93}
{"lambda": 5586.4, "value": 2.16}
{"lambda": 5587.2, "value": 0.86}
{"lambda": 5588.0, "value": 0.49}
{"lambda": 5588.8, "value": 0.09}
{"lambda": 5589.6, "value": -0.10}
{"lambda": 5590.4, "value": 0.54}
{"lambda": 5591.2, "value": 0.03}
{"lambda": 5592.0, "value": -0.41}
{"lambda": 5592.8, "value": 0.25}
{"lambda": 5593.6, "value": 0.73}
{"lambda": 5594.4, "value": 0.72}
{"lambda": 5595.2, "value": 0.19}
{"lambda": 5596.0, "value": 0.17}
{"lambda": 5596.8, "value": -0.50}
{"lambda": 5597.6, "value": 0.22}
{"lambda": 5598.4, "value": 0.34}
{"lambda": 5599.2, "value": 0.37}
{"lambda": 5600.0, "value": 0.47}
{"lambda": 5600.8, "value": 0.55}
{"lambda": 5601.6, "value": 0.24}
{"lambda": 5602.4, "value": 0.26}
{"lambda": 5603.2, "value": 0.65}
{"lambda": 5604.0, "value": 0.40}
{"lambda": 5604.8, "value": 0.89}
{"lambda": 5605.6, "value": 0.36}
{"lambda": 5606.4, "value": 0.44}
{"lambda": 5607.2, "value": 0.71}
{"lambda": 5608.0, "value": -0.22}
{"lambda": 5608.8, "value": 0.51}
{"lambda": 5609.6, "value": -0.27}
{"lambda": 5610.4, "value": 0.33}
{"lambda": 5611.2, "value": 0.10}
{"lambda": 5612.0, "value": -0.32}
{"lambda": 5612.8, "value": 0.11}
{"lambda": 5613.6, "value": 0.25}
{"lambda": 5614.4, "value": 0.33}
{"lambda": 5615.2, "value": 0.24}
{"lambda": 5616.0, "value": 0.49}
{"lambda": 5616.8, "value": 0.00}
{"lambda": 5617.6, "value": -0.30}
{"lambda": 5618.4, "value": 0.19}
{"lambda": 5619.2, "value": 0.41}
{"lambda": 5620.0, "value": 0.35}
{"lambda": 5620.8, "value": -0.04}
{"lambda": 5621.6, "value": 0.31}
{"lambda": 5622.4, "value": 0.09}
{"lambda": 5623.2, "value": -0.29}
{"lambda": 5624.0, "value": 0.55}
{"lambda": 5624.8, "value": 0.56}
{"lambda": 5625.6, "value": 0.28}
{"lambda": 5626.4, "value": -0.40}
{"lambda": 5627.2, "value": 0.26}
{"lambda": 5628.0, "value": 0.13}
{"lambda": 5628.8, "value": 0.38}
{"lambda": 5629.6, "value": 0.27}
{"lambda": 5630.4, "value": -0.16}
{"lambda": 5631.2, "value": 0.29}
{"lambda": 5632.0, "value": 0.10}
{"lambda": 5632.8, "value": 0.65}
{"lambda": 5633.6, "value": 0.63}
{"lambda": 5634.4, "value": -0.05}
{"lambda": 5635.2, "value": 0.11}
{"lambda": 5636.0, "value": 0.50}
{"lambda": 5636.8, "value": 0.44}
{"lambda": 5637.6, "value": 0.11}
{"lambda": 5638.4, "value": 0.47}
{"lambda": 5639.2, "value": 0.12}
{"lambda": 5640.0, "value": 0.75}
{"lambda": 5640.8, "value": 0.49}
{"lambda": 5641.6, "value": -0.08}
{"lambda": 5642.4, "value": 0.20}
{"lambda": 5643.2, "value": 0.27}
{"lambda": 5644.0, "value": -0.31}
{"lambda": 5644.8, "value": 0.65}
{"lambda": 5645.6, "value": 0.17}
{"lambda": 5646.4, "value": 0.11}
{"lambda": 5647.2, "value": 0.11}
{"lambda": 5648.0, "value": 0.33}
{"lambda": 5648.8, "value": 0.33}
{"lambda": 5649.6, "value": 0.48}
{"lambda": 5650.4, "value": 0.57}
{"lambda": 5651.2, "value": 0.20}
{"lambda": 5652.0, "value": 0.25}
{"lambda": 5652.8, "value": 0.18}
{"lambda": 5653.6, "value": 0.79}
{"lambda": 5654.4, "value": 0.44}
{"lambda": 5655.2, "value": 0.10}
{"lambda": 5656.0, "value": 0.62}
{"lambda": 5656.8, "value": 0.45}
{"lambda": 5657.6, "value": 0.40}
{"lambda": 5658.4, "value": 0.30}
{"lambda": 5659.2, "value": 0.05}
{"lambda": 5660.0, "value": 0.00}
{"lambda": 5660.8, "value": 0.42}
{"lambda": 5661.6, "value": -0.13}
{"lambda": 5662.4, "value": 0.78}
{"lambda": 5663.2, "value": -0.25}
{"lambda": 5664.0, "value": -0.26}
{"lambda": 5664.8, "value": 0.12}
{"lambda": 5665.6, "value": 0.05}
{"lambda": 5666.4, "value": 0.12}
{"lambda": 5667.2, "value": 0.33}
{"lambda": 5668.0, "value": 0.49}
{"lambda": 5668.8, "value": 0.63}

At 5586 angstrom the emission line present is Hbeta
